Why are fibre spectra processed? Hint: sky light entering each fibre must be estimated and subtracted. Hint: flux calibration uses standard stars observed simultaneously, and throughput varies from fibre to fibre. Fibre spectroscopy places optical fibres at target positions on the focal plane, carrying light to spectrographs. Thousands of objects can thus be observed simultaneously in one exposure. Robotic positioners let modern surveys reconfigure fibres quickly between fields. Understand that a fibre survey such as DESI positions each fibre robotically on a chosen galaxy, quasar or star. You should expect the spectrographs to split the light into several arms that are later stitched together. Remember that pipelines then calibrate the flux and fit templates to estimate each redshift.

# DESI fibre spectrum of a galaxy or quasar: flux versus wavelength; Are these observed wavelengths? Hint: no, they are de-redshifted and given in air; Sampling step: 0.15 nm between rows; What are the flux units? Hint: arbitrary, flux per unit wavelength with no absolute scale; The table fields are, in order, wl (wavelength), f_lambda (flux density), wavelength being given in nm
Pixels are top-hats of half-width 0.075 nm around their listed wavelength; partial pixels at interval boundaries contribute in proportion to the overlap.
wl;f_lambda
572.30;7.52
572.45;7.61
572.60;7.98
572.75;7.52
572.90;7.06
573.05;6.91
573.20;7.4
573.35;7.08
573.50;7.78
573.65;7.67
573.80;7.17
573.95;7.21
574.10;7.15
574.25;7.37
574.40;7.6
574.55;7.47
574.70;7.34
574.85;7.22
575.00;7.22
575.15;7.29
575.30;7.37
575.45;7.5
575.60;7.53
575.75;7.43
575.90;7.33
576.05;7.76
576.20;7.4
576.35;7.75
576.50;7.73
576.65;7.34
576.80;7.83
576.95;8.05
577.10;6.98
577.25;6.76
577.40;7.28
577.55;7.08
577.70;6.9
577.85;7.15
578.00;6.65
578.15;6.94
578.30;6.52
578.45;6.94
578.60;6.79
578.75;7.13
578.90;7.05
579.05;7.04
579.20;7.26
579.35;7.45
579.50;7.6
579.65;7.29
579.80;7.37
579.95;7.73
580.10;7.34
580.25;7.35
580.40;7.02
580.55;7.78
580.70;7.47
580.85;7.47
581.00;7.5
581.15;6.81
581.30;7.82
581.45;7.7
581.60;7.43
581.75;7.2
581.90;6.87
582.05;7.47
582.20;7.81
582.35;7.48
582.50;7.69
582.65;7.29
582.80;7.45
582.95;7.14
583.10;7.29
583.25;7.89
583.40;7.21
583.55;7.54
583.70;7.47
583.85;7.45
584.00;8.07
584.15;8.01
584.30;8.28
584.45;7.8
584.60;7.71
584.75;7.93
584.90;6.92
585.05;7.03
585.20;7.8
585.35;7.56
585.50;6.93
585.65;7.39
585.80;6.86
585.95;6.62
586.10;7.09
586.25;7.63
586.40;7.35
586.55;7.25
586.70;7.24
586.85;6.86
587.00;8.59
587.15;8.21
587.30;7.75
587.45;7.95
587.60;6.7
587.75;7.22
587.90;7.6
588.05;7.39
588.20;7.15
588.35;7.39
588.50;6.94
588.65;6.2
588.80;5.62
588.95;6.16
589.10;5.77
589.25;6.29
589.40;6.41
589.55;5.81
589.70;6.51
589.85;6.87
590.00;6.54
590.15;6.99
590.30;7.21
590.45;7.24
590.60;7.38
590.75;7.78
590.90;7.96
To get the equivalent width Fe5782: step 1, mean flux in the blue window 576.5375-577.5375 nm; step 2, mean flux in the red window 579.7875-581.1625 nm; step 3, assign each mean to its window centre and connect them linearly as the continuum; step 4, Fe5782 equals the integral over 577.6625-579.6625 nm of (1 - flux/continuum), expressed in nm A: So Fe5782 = 0.09 nm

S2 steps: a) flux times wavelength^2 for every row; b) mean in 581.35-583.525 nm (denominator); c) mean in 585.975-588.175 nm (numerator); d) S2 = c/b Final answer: 1.02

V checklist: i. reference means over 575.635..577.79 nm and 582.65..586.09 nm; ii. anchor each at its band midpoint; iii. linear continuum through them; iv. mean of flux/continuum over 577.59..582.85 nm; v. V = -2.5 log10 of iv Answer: 0.02 mag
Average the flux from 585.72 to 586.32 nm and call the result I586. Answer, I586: 7.05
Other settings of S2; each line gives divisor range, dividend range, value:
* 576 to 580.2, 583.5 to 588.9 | 1.04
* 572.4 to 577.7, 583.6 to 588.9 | 1.03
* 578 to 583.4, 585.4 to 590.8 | 0.98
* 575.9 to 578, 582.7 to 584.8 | 1.06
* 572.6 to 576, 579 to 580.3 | 1.02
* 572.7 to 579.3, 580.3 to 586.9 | 1.05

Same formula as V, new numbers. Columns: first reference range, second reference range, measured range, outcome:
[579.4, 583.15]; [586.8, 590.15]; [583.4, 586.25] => -0.04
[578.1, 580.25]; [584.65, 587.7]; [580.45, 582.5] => -0.03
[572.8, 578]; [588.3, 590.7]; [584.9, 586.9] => -0.06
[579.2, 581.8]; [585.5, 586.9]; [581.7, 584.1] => -0.02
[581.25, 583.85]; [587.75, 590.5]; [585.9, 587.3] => -0.07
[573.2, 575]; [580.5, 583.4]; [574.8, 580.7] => 0.02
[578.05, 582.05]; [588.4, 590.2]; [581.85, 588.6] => -0.11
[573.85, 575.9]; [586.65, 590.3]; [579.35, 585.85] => -0.05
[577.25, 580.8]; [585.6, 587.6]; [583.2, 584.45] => -0.06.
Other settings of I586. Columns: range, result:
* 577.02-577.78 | 7.01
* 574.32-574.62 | 7.53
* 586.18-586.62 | 7.41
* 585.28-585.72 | 7.29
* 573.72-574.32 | 7.23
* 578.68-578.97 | 7.09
